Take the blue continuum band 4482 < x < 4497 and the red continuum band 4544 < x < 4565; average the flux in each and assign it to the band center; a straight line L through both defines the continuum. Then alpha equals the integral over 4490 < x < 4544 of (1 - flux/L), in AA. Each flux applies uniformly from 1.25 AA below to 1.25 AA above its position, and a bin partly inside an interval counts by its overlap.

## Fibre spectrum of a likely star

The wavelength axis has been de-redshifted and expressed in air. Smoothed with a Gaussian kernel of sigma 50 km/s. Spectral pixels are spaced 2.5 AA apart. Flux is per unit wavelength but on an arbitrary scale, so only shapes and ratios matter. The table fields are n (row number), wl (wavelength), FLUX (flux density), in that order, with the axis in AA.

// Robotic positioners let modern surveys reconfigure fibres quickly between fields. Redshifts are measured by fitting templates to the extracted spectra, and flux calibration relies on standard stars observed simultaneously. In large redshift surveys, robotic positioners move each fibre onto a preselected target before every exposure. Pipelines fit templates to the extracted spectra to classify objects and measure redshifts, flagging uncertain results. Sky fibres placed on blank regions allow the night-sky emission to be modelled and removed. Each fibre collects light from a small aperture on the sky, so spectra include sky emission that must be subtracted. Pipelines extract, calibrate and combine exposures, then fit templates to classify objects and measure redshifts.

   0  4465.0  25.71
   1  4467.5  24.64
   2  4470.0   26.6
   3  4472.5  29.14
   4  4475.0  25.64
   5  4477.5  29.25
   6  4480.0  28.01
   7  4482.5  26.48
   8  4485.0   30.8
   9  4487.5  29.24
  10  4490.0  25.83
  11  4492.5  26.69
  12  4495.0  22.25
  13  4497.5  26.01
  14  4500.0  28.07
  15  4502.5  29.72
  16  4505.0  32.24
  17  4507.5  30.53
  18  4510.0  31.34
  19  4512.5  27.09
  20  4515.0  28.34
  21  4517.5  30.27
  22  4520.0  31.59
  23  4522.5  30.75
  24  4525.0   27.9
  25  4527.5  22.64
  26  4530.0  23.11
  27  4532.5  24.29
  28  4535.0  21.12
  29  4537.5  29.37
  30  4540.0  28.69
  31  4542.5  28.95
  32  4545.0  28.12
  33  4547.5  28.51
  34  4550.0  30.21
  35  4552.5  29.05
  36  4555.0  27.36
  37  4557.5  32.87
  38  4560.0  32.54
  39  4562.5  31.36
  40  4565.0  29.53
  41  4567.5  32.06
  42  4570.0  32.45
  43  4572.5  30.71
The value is 1.02 AA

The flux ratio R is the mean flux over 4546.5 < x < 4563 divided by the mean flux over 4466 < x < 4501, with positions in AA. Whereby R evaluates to 1.12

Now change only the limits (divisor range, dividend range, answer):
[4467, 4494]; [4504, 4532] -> 1.04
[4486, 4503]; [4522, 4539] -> 0.95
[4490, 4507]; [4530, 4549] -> 0.97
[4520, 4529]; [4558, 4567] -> 1.14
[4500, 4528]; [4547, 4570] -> 1.04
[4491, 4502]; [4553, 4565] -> 1.18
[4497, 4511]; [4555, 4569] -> 1.05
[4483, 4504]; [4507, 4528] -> 1.06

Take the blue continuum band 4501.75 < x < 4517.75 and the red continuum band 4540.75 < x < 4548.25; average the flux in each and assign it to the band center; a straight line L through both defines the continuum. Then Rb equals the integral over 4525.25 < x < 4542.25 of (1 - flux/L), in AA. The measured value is 2.15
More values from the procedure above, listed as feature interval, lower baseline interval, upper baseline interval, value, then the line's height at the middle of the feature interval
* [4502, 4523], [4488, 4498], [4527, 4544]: -3.9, 25.5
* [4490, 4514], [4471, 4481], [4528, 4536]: -2.4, 25.6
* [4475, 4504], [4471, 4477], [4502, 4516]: 1.2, 28.6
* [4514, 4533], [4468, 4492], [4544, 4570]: 1.1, 29.2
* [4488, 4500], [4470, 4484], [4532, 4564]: 0.9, 27.9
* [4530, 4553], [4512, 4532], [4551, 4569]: 1.5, 29.2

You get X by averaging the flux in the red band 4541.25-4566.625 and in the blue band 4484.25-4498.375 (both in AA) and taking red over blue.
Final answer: 1.1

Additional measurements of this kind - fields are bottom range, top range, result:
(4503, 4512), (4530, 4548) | 0.86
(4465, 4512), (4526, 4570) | 1.02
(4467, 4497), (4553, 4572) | 1.15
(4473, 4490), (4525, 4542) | 0.90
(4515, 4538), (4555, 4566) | 1.16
